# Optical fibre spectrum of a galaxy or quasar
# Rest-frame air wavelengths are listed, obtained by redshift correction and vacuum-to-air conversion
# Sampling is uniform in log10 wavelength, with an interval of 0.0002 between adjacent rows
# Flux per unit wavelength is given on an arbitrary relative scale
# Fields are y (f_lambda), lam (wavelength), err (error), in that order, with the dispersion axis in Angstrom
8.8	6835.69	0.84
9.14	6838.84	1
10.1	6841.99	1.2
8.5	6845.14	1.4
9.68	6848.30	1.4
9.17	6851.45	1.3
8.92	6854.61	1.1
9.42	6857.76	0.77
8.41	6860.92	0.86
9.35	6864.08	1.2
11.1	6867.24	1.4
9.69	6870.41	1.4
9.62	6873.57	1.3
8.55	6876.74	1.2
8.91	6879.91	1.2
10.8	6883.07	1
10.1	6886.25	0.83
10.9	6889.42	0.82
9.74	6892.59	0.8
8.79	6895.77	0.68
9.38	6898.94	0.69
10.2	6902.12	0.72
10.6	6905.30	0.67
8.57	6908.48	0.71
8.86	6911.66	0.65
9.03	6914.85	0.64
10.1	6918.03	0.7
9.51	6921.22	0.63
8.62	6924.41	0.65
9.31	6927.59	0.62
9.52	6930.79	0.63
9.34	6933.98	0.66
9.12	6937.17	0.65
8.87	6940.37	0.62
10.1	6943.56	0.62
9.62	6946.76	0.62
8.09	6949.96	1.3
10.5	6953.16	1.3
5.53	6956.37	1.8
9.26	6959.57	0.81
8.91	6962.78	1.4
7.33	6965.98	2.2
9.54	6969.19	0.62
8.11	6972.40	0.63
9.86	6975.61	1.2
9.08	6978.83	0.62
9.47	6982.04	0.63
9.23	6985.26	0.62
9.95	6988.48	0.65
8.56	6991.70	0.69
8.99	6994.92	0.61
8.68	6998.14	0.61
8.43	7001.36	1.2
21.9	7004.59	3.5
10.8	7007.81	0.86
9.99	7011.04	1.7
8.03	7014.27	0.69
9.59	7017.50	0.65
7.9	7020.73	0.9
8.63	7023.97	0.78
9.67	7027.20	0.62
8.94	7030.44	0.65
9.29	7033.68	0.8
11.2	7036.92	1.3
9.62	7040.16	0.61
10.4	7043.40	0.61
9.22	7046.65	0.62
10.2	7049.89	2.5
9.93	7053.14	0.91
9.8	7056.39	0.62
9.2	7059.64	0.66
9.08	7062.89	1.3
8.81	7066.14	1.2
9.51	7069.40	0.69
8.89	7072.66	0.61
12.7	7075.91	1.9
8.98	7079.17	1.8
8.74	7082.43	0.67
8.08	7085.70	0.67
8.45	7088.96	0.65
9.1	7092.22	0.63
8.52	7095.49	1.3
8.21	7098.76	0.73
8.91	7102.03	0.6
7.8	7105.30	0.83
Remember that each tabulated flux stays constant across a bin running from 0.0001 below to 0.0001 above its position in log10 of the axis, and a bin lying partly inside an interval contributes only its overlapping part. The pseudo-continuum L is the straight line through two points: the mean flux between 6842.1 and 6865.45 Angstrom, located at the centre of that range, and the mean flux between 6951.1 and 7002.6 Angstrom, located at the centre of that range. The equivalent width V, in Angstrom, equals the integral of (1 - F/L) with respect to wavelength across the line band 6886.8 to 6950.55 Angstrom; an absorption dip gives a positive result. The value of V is -3.3 Angstrom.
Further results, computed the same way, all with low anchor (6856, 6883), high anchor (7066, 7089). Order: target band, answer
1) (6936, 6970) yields 2.29 Angstrom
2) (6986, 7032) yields -2.94 Angstrom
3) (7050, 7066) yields -0.24 Angstrom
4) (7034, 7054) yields -1.45 Angstrom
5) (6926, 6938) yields 0.12 Angstrom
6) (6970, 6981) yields 0.38 Angstrom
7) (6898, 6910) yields -0.34 Angstrom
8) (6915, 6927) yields 0.10 Angstrom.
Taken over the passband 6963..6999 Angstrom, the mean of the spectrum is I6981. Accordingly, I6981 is 8.99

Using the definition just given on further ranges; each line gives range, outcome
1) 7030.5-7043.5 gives 9.96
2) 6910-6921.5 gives 9.35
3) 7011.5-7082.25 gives 9.5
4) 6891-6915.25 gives 9.41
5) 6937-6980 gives 8.84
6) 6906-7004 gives 9.15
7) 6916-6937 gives 9.38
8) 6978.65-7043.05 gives 9.93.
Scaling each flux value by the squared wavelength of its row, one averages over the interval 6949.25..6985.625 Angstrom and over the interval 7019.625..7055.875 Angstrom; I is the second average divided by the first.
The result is 1.12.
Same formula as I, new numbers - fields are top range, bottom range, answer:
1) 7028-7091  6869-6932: 1.05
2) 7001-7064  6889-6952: 1.11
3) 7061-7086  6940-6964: 1.10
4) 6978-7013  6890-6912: 1.13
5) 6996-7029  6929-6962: 1.17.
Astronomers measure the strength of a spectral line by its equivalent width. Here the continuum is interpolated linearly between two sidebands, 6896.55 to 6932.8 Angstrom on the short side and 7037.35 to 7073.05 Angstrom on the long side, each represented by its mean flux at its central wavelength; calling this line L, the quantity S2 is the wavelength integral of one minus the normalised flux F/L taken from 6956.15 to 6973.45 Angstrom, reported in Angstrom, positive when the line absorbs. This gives 2.11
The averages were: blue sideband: 9.41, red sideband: 9.59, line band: 8.32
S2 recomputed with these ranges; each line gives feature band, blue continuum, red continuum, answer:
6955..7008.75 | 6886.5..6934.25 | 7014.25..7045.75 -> -1.1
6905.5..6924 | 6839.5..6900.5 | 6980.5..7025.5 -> 0.8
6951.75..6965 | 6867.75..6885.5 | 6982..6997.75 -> 1.2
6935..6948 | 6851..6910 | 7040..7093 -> 0.2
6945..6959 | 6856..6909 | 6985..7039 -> 1.9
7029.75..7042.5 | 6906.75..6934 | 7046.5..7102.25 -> -0.9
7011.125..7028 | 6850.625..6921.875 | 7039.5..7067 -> 1.3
